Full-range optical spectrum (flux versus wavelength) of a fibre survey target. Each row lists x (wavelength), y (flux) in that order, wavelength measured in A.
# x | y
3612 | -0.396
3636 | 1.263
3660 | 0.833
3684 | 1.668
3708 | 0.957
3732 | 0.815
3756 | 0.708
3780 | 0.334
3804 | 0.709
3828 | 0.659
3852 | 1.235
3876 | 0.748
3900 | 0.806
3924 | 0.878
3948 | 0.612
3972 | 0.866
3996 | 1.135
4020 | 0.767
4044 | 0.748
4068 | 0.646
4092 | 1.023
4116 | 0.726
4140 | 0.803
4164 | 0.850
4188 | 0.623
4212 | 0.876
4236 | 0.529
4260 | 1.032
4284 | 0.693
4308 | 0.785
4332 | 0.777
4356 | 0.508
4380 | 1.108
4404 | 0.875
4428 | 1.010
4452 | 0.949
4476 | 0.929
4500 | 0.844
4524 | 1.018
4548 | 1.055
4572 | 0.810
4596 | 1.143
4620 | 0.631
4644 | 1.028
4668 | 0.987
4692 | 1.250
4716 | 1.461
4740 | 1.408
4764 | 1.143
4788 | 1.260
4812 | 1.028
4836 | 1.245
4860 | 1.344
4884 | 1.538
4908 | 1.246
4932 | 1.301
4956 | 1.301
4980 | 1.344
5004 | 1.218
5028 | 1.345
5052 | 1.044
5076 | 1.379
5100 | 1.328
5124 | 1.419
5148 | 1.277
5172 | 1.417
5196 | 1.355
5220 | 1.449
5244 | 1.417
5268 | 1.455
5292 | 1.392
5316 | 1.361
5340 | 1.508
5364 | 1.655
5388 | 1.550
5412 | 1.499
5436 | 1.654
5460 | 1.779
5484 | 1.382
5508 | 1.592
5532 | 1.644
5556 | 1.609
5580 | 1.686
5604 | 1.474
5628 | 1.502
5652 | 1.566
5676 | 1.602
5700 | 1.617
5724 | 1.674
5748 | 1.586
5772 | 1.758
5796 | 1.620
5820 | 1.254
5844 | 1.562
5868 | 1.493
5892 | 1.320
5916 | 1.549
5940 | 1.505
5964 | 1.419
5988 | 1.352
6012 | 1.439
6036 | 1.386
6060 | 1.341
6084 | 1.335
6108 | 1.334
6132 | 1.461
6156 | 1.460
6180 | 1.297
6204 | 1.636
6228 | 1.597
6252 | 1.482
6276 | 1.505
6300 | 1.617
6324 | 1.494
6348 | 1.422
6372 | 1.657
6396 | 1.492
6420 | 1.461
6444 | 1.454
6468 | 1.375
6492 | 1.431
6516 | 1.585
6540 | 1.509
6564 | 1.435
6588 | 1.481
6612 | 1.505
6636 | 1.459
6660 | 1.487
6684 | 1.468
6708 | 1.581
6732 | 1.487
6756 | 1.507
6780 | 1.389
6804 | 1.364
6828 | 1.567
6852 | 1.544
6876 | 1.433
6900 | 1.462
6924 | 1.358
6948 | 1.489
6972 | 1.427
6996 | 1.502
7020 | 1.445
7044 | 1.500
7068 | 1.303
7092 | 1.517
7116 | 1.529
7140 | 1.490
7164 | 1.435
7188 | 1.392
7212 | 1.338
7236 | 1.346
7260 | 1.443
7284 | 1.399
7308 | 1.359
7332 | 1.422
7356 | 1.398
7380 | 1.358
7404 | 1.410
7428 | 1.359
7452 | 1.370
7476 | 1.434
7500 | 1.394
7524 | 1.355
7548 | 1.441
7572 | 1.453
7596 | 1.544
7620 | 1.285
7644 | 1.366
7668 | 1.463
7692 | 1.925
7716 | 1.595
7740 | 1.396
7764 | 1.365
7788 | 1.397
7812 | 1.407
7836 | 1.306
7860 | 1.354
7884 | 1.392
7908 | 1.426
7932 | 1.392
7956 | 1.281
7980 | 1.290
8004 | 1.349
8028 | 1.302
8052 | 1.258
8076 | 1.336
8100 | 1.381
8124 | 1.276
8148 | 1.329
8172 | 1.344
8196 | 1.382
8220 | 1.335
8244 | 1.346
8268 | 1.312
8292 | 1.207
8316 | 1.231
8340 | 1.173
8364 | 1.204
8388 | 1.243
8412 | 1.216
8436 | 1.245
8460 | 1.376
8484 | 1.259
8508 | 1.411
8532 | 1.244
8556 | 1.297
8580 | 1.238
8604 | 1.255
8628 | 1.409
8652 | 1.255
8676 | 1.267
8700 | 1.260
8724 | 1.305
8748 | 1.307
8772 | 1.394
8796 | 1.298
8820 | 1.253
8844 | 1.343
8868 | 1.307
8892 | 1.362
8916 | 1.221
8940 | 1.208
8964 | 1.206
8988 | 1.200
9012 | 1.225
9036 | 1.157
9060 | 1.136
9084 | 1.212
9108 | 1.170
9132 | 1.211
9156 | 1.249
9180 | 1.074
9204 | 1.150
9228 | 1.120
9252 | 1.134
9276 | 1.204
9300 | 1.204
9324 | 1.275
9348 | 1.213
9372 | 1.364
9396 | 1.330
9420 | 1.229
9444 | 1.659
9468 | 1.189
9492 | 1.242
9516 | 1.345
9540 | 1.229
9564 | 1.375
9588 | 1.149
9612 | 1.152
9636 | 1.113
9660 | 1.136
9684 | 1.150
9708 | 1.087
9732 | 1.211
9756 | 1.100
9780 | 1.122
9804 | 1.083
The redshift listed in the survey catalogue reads 0.17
